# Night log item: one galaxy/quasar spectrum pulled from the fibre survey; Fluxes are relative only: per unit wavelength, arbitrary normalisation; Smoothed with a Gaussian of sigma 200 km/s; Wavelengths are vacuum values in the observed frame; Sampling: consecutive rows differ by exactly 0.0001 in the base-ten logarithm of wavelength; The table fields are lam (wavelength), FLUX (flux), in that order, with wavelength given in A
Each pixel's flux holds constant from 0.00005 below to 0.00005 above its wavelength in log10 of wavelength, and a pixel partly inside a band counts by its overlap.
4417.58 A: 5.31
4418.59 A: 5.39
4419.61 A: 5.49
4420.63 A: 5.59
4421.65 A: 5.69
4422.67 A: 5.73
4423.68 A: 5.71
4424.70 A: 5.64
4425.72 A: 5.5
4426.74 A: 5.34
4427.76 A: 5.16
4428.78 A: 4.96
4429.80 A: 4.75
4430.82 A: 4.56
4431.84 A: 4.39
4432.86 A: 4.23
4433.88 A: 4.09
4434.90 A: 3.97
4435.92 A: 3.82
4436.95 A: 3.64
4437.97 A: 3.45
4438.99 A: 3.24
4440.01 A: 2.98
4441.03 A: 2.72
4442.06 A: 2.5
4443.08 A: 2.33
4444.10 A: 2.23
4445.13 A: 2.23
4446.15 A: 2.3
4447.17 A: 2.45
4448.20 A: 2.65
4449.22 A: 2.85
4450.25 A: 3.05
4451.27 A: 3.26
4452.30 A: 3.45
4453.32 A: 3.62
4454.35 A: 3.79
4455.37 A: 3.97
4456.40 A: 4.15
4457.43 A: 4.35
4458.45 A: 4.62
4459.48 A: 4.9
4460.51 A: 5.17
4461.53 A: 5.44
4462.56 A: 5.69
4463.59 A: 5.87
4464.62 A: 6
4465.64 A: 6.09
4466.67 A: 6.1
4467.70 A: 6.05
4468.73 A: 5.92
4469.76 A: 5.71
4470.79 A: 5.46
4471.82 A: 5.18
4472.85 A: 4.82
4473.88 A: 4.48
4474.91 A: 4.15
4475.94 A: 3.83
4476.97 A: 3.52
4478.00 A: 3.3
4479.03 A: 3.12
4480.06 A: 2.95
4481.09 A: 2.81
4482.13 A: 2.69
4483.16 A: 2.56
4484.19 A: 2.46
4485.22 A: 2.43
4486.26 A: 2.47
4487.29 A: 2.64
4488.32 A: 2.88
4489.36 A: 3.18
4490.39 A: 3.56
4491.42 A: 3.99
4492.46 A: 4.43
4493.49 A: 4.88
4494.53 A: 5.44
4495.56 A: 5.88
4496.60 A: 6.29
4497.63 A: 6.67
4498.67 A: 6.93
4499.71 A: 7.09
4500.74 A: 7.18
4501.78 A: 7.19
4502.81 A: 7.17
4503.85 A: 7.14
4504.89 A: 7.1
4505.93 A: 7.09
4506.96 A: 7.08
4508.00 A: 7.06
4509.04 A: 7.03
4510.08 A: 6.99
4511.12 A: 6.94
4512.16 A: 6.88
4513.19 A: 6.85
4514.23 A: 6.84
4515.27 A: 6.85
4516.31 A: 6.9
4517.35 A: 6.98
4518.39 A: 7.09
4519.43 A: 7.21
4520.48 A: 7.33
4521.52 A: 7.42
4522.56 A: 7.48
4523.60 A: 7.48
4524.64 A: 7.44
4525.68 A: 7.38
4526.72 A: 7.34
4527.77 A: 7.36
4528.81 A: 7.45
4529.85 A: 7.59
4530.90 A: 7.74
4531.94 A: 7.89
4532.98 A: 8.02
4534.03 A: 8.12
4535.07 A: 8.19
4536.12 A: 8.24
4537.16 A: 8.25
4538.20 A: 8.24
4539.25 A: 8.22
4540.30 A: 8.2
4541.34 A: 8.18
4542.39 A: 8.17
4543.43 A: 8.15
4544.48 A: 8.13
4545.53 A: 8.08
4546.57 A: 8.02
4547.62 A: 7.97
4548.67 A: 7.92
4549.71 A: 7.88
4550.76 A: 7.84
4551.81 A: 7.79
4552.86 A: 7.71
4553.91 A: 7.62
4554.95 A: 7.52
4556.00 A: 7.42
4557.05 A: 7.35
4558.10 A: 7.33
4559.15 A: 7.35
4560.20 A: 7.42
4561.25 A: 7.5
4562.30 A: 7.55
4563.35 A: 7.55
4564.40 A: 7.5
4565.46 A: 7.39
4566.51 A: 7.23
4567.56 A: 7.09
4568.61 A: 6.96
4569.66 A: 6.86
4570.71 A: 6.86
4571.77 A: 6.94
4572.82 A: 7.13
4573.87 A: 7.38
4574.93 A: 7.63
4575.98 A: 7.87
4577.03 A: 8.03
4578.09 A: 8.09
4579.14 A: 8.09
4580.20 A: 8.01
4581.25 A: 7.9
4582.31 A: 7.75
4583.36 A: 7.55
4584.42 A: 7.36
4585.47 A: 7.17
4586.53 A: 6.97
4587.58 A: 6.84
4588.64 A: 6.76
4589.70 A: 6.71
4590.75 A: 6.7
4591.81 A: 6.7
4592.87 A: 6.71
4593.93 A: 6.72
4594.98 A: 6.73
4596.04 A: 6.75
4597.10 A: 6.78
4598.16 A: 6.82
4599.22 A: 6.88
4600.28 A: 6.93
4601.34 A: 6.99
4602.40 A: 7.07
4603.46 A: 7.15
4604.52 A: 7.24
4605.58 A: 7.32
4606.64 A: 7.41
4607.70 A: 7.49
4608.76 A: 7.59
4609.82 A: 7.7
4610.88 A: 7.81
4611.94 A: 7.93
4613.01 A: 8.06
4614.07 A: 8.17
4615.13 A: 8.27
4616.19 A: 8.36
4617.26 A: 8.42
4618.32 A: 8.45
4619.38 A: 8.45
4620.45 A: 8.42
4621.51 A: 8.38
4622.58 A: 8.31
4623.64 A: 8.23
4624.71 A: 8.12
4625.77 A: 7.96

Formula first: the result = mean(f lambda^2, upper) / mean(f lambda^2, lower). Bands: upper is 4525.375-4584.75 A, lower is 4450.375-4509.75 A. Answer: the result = 1.63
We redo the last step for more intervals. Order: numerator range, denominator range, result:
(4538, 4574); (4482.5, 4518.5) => 1.37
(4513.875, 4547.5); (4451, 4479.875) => 1.68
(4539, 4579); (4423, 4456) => 2.16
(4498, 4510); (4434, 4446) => 2.41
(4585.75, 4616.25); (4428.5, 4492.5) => 1.98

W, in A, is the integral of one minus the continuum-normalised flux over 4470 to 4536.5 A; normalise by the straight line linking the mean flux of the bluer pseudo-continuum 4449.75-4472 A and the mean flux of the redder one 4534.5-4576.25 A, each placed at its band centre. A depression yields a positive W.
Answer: 3.9 A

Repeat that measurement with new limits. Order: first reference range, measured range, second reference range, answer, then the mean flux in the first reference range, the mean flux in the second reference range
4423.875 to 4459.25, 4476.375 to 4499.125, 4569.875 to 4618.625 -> 4.8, 3.74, 7.39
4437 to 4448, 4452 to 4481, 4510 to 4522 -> -4.7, 2.69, 7.02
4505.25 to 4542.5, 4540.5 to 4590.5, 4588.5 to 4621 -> -0.7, 7.48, 7.41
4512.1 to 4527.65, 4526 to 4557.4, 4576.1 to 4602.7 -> -3.1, 7.18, 7.17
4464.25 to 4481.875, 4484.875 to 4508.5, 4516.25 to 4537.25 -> 2.1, 4.63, 7.57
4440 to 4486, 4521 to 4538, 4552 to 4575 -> -4.2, 3.92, 7.33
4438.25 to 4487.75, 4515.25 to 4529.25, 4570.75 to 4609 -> -4.8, 3.85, 7.22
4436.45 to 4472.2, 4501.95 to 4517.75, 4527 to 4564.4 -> -1.6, 4.1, 7.82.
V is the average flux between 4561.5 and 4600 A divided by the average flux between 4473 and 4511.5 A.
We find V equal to 1.5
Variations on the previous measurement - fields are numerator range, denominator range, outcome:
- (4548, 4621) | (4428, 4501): 1.80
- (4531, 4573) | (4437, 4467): 2.01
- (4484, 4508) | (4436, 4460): 1.64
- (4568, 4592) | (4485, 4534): 1.14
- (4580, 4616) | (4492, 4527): 1.06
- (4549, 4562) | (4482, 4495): 2.25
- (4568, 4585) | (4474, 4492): 2.41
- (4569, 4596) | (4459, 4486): 1.62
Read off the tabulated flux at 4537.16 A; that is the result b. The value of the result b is 8.25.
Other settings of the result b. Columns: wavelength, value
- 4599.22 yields 6.88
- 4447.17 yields 2.45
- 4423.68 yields 5.71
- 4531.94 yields 7.89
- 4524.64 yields 7.44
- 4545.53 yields 8.08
